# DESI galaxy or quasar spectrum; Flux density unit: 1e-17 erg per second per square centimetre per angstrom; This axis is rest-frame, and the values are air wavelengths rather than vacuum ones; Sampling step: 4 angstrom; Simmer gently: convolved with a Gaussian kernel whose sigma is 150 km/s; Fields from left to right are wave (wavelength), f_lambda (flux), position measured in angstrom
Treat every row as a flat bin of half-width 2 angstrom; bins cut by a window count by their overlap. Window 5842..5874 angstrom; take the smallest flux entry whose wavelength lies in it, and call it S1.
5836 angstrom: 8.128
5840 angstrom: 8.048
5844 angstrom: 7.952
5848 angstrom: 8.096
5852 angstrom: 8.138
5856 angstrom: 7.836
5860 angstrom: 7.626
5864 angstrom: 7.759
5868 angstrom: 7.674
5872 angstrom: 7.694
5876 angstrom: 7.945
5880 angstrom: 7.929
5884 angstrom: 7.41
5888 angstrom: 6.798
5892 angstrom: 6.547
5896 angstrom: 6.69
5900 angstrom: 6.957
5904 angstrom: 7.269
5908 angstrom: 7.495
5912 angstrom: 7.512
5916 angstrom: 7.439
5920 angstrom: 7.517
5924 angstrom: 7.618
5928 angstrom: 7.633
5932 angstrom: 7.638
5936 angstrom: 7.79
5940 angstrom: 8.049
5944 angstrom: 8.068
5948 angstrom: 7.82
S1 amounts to 7.626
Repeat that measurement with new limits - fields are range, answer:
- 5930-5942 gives 7.638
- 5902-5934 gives 7.269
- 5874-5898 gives 6.547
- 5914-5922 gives 7.439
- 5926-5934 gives 7.633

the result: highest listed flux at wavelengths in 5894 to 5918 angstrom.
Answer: 7.512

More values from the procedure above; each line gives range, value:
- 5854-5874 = 7.836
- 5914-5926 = 7.618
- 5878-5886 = 7.929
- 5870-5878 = 7.945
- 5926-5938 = 7.79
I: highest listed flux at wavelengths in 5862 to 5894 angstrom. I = 7.945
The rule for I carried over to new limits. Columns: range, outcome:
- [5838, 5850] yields 8.096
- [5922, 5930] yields 7.633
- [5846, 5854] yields 8.138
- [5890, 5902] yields 6.957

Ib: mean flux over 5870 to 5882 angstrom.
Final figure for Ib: 7.86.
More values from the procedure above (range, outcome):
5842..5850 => 8.02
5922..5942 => 7.75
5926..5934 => 7.64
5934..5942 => 7.92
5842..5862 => 7.93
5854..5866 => 7.74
